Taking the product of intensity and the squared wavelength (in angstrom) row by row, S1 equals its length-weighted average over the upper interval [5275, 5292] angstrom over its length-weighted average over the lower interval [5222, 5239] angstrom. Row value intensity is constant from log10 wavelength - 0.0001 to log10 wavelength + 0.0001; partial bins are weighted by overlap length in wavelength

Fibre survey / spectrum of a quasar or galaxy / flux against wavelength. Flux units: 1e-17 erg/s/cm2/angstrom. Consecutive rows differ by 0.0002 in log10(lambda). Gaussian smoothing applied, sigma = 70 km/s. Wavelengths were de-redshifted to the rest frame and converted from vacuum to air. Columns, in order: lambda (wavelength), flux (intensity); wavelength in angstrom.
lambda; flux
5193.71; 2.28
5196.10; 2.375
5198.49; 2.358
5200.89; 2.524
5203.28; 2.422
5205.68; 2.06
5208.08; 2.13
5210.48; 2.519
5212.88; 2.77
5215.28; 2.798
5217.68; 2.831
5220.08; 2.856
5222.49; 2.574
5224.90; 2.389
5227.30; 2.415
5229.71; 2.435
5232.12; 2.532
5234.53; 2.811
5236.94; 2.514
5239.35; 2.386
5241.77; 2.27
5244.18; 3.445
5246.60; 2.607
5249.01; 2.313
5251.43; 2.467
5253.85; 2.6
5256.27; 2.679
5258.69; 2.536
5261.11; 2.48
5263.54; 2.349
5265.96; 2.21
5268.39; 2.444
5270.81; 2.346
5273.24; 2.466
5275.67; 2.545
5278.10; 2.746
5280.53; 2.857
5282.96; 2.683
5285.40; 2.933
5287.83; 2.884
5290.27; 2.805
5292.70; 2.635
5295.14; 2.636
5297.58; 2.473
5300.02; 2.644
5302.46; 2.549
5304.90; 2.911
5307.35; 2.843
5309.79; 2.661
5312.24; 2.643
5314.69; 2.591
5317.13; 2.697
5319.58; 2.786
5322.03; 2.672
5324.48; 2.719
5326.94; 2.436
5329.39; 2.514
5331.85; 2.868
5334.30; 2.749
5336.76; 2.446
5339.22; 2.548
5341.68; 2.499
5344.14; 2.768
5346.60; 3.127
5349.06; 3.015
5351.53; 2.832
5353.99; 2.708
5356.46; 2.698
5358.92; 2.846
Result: 1.13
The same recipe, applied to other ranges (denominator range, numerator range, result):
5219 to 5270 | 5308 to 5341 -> 1.07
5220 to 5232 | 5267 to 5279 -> 1.02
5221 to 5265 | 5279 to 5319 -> 1.09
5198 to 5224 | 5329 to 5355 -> 1.14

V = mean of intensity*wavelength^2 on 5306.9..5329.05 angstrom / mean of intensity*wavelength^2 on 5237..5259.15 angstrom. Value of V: 1.06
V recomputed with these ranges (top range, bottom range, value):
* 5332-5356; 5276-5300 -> 1.03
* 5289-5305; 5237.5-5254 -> 1.05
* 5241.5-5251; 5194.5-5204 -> 1.13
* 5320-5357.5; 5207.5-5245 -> 1.09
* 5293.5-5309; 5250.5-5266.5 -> 1.09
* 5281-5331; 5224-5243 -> 1.12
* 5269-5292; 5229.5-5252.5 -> 1.06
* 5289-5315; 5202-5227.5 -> 1.09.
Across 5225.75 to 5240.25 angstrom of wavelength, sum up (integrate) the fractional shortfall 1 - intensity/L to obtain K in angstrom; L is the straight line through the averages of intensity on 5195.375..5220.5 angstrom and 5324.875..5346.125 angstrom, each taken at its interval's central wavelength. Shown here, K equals 0.1 angstrom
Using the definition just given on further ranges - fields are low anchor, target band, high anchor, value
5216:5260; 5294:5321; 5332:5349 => 0.1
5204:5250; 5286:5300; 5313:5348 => -0.3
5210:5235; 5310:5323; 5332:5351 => 0.2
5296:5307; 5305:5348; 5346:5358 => 1.1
